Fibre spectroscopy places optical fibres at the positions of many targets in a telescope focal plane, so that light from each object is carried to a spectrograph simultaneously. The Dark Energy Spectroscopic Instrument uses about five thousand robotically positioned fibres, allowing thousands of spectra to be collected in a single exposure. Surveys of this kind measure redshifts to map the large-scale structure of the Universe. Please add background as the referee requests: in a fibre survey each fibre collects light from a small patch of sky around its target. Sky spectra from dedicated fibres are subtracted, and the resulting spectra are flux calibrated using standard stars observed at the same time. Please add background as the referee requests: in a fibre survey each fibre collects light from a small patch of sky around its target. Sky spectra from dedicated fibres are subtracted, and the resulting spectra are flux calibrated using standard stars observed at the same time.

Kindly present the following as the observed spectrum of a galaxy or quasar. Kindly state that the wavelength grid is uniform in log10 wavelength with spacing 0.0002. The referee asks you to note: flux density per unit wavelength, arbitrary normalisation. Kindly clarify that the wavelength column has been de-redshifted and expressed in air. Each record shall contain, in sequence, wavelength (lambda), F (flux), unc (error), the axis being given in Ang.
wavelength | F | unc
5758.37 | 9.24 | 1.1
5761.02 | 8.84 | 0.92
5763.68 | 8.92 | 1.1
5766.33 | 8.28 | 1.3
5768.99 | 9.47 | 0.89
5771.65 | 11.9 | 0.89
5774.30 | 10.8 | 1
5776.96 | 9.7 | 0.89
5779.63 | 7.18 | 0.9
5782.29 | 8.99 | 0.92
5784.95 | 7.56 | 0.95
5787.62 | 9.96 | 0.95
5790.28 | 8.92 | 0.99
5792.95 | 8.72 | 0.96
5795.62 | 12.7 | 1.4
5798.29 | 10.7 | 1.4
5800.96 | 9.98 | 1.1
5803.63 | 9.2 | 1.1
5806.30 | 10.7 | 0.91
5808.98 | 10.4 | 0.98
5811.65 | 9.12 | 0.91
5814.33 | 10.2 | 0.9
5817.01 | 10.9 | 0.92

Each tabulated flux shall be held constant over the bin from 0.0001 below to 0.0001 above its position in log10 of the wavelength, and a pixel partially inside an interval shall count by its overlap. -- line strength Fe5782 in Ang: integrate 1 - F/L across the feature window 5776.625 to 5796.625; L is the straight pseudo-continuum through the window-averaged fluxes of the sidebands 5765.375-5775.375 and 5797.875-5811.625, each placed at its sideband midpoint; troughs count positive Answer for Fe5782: 1.9 Ang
